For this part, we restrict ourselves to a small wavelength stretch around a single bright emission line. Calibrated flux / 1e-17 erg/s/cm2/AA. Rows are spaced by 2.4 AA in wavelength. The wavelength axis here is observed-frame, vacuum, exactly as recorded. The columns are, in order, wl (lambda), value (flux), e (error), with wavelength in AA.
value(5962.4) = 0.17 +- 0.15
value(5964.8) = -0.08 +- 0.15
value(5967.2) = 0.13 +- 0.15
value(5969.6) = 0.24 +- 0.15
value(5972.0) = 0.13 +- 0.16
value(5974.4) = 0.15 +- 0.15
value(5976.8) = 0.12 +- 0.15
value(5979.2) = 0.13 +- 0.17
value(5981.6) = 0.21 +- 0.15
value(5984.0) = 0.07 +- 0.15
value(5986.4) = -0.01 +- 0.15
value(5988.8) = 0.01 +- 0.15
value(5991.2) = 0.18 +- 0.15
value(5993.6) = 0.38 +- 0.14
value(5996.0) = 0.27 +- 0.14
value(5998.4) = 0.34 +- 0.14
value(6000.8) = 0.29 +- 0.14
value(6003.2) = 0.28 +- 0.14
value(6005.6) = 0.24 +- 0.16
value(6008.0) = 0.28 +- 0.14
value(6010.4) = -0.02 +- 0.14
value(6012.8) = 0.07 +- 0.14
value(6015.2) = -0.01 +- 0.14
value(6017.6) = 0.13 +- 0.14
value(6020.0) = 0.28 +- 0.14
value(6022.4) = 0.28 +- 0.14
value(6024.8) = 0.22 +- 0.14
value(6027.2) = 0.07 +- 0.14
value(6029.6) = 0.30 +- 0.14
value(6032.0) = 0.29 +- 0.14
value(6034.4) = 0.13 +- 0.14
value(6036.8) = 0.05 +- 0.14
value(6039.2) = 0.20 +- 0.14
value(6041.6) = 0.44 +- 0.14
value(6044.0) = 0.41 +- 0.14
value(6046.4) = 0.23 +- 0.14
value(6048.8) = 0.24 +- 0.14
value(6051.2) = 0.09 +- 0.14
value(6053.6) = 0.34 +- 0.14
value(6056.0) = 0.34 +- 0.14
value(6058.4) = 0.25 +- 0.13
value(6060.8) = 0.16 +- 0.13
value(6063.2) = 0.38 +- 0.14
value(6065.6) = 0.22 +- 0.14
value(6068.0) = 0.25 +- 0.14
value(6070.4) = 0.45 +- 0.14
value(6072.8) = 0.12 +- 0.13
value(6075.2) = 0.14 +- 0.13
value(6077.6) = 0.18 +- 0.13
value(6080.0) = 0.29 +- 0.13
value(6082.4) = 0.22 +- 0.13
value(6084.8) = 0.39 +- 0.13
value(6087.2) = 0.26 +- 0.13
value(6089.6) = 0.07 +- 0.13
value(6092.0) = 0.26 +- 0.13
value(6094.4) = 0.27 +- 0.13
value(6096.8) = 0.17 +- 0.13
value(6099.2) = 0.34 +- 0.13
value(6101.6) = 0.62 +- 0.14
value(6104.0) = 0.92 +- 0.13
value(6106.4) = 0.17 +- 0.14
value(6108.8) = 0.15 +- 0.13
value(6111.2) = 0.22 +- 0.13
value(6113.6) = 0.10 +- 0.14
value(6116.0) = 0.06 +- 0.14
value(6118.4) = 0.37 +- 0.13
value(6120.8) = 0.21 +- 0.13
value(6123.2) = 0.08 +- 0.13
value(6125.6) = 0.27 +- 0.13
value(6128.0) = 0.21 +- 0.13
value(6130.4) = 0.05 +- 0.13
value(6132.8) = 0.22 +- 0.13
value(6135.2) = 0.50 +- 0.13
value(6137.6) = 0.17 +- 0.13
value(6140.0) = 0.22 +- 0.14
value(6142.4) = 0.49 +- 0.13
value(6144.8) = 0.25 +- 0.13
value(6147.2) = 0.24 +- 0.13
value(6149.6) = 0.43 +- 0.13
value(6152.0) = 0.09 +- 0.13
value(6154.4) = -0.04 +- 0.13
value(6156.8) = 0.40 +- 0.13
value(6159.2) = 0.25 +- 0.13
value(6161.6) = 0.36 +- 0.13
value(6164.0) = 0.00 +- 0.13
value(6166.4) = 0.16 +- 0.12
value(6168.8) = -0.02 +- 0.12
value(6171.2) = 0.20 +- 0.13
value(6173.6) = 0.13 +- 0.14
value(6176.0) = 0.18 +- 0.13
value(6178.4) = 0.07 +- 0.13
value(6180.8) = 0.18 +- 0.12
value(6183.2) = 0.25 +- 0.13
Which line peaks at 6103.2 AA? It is [O III] 5007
